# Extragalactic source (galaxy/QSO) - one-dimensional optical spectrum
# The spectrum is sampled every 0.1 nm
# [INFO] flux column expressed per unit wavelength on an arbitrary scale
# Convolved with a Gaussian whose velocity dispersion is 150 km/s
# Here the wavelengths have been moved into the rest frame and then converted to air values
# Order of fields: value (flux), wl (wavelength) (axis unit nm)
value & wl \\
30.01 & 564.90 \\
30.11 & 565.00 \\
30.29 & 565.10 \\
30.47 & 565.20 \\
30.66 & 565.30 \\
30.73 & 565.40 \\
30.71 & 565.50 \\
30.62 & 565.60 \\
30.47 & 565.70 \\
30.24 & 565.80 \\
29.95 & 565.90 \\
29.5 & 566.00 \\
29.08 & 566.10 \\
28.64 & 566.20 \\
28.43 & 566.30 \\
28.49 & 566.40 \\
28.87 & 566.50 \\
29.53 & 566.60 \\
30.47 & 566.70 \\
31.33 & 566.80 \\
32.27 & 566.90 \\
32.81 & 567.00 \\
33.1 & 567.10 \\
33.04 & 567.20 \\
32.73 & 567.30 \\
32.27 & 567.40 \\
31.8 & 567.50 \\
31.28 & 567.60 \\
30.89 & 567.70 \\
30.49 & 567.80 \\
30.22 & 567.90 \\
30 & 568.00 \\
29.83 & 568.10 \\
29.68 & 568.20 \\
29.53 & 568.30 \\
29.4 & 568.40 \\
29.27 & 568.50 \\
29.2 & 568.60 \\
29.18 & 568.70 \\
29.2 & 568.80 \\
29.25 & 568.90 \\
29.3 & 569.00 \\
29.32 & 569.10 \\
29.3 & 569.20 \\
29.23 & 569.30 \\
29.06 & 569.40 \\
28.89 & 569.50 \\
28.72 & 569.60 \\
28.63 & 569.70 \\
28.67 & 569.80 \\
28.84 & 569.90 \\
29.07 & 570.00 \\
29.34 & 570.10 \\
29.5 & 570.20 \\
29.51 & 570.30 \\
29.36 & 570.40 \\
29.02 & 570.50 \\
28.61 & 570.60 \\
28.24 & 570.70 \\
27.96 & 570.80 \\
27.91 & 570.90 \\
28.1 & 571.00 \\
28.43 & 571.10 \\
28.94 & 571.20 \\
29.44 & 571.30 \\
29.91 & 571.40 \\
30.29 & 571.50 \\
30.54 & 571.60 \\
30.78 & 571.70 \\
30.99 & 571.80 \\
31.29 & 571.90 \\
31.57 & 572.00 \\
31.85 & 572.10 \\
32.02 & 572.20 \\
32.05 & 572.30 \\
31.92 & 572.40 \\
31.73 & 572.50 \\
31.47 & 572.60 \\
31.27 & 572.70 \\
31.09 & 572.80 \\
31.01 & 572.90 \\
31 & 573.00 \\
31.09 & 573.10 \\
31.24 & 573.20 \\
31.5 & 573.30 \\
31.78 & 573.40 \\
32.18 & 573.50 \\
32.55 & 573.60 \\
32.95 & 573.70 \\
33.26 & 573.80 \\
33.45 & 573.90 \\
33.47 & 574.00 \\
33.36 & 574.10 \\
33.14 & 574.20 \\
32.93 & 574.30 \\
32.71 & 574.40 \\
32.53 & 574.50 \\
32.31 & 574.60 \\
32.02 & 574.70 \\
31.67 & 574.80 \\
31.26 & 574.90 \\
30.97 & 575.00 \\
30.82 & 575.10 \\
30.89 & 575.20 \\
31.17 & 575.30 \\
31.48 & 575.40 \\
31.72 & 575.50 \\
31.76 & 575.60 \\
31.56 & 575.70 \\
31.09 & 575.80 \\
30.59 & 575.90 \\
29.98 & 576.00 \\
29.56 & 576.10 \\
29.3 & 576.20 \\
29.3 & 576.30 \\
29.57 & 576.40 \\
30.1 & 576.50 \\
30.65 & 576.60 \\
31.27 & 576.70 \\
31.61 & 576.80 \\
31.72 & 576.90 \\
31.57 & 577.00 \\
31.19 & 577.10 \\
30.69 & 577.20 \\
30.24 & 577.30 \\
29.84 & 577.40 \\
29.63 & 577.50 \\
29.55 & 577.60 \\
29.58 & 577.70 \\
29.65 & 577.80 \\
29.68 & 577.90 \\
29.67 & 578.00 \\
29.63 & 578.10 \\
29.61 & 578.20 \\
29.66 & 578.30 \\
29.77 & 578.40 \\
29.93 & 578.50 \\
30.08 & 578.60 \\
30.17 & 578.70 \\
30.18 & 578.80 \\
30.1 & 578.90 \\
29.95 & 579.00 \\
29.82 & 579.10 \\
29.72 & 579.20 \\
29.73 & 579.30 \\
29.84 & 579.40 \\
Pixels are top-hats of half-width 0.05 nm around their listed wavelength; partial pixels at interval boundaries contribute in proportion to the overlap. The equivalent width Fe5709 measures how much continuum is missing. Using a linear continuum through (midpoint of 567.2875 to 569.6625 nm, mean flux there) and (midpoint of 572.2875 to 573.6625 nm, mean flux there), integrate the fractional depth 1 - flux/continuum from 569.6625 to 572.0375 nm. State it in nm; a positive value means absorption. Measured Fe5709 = 0.11 nm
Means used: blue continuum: 29.9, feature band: 29.4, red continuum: 31.6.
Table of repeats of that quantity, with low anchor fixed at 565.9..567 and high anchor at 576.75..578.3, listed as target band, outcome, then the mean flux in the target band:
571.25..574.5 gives -0.18 nm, 31.8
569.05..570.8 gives 0.06 nm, 29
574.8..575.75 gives -0.04 nm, 31.3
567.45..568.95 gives 0.00 nm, 29.9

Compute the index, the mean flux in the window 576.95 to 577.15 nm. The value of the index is 31.4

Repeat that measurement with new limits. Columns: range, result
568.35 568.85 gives 29.2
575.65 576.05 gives 30.8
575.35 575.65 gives 31.7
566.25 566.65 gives 28.8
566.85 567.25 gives 32.8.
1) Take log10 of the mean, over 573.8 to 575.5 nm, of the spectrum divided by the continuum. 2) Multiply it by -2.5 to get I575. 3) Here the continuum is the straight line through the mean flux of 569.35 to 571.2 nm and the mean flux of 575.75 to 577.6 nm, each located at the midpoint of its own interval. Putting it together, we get -0.079 mag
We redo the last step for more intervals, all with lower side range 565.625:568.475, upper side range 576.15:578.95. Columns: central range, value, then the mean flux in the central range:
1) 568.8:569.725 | 0.049 mag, 29.1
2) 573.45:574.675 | -0.090 mag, 32.9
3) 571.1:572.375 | -0.014 mag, 30.7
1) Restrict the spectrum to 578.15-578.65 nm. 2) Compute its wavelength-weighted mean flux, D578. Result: 29.8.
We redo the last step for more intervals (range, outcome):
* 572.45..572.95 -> 31.3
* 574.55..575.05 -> 31.6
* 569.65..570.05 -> 28.8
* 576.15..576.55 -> 29.6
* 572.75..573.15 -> 31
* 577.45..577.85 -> 29.6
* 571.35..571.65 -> 30.2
